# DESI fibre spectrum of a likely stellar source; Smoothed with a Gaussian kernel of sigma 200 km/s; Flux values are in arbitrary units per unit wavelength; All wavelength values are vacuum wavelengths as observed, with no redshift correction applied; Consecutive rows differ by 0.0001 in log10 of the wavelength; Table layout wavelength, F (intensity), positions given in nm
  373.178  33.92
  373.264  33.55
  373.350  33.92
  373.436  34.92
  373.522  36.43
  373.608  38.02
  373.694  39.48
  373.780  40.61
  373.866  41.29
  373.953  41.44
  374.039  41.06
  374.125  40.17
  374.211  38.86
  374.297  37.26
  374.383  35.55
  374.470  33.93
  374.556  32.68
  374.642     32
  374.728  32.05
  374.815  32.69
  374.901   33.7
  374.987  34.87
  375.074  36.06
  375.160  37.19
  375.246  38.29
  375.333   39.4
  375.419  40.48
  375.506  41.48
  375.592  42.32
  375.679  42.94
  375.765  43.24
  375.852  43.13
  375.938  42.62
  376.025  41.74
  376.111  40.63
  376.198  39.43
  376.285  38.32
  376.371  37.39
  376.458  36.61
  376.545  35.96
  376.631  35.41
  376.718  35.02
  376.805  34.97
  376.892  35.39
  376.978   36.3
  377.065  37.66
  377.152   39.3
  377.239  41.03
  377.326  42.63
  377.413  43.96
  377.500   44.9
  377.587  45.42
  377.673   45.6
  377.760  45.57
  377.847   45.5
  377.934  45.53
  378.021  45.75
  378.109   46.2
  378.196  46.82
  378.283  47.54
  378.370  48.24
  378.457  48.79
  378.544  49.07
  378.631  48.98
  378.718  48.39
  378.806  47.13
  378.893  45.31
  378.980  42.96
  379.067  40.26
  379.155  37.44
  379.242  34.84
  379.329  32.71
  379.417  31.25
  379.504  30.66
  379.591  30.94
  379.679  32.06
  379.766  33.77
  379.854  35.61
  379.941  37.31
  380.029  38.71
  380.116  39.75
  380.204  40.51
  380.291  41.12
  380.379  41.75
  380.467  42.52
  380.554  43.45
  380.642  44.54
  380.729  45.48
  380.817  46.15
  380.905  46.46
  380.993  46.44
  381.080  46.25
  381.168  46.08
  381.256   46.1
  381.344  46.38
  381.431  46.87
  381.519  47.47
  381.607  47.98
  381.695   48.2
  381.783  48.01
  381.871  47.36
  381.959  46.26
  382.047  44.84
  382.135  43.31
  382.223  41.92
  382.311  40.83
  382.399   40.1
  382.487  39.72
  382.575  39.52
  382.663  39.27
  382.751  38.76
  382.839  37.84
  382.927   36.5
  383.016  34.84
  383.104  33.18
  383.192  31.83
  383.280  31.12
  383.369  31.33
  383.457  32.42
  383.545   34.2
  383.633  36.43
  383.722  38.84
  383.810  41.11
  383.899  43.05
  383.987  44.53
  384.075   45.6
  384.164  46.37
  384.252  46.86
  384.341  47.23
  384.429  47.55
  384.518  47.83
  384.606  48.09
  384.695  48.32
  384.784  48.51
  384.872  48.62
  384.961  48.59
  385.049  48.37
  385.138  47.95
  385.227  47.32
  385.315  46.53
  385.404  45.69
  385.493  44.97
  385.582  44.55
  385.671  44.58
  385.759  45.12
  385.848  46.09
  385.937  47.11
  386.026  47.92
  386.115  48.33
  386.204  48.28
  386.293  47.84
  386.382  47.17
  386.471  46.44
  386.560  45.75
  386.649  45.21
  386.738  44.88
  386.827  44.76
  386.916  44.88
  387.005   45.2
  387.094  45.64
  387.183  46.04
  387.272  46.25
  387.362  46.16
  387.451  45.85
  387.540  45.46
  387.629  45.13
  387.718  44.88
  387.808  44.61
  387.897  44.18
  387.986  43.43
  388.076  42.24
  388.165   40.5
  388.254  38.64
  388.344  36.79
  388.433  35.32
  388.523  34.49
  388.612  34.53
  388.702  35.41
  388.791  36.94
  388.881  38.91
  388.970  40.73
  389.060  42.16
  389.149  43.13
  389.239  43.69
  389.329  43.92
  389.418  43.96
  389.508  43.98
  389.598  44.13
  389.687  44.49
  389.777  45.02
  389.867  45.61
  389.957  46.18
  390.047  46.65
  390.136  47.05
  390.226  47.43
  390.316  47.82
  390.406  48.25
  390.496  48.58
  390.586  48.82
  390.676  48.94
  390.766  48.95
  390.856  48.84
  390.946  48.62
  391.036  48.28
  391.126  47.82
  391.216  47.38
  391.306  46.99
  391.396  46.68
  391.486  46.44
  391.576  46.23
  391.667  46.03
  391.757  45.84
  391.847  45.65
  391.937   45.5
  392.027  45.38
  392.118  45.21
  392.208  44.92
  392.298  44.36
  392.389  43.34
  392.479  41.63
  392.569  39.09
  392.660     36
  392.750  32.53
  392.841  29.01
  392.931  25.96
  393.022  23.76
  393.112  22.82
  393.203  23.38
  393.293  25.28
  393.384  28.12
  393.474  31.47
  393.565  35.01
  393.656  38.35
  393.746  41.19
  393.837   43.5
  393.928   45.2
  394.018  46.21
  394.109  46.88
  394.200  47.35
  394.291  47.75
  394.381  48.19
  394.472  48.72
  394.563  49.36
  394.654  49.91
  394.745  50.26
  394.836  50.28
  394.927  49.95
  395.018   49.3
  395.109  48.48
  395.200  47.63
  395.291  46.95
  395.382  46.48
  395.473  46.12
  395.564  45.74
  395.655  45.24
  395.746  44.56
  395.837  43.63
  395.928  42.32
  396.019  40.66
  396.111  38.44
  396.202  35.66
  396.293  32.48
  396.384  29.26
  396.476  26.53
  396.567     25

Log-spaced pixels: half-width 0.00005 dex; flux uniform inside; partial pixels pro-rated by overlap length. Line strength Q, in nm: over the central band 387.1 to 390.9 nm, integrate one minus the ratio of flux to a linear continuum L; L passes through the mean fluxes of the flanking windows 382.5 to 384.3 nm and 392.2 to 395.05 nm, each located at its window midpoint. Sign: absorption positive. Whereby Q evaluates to -0.443 nm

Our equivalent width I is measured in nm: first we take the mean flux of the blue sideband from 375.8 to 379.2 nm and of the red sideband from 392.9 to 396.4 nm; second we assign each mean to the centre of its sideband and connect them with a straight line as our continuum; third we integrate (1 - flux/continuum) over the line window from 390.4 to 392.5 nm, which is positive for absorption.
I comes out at -0.262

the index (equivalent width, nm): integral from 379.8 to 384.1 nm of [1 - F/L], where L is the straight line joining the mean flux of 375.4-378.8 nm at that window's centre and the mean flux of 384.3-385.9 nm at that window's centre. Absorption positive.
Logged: 0.36 nm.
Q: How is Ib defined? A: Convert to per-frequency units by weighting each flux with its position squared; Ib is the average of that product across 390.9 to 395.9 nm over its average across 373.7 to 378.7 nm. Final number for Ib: 1.15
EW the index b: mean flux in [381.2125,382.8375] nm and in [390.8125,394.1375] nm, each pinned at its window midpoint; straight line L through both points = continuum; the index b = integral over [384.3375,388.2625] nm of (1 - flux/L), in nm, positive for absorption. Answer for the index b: -0.34 nm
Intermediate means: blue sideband 43.9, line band 46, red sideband 40.2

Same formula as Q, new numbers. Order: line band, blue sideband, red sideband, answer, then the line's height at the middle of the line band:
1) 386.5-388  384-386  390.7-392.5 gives 0.05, 46.7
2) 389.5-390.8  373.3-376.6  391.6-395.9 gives -0.18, 41.2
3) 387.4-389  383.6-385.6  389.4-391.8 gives 0.21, 46.5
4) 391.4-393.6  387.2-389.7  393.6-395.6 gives 0.38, 45.2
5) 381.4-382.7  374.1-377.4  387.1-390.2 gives -0.13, 40.2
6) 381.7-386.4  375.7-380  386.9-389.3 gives -0.20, 41.4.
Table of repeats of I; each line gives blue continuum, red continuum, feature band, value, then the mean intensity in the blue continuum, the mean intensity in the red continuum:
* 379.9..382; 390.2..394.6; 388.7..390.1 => -0.008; 44.6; 42.2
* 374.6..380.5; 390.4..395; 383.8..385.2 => -0.194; 40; 42.6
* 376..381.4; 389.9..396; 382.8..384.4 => 0.135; 41.4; 43.5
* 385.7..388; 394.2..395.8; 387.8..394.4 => 0.720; 45.9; 47.9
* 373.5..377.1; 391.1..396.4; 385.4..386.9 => -0.219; 38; 41.9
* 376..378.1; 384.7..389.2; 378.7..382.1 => -0.018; 40.5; 44.2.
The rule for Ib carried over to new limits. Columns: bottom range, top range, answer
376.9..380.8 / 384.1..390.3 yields 1.12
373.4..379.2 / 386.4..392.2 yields 1.18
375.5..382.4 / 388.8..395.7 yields 1.11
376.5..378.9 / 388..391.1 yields 1.07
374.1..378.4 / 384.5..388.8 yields 1.19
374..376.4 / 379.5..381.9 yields 1.15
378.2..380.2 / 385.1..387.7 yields 1.19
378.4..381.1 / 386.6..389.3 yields 1.07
